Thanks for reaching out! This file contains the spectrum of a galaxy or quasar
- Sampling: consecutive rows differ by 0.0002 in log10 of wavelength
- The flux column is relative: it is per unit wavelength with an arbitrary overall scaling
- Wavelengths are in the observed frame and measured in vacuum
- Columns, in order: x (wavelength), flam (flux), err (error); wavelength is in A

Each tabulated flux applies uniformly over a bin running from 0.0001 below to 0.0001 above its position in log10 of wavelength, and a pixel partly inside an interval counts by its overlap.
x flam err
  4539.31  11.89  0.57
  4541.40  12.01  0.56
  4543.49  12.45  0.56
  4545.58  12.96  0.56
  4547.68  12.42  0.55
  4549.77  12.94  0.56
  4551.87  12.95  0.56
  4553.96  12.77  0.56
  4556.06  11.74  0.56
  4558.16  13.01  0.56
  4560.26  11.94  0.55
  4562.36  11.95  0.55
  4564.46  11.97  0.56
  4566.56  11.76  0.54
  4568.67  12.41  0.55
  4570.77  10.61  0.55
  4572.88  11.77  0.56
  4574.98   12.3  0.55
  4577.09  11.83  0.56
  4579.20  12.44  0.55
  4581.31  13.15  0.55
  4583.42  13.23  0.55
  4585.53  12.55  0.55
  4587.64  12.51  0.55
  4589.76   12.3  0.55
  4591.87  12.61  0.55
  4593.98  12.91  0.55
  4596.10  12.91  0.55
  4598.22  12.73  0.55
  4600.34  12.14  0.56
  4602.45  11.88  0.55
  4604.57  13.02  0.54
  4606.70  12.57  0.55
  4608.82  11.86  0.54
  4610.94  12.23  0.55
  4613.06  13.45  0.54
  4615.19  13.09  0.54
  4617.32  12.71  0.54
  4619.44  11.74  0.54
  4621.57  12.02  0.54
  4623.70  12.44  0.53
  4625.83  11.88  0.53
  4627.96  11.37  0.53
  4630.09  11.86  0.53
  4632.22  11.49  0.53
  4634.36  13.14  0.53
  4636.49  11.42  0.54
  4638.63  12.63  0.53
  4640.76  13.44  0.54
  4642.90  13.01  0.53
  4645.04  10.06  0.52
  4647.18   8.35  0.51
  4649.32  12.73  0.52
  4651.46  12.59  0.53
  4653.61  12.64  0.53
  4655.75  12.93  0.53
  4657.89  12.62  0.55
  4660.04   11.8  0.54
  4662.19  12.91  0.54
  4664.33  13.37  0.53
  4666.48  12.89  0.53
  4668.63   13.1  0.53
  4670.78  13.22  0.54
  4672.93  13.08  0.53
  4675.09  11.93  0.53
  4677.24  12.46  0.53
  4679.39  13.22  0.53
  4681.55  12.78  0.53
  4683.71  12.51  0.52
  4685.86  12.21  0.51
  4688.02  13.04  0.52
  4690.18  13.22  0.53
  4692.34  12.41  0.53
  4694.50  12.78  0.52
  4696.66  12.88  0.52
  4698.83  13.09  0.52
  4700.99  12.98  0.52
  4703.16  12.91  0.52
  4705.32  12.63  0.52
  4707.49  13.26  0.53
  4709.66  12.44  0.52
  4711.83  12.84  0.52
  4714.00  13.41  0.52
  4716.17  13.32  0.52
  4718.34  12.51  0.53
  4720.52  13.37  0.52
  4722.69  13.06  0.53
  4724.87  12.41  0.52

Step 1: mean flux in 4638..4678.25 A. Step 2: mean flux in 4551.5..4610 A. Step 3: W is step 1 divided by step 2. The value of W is 1.01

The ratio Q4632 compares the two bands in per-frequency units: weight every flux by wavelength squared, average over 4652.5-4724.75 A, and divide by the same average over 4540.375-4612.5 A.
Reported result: 1.09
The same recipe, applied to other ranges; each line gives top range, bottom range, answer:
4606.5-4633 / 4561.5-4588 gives 1.02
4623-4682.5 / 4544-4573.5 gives 1.05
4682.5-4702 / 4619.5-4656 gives 1.09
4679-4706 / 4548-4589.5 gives 1.10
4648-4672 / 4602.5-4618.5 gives 1.03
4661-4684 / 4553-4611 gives 1.09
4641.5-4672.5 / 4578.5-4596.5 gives 1.00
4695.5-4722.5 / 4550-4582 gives 1.13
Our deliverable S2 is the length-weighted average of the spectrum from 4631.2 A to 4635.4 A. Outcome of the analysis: 12.3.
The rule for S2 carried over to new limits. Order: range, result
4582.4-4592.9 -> 12.6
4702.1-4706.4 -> 12.8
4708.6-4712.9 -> 12.6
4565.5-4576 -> 11.8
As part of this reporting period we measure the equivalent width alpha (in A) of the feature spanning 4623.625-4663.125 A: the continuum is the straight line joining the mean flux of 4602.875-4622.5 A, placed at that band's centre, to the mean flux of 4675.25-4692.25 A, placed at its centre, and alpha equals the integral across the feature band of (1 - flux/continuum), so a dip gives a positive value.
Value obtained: 1.68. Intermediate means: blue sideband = 12.5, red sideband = 12.7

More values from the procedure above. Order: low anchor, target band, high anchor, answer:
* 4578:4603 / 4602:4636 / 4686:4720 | 1.1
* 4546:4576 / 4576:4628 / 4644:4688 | -0.9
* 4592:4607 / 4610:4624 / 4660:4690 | 0.1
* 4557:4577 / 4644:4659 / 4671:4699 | 1.0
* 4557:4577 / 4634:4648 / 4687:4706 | 0.9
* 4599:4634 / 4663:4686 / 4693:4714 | -0.3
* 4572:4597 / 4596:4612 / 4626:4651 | -0.1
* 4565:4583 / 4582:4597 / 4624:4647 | -0.9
